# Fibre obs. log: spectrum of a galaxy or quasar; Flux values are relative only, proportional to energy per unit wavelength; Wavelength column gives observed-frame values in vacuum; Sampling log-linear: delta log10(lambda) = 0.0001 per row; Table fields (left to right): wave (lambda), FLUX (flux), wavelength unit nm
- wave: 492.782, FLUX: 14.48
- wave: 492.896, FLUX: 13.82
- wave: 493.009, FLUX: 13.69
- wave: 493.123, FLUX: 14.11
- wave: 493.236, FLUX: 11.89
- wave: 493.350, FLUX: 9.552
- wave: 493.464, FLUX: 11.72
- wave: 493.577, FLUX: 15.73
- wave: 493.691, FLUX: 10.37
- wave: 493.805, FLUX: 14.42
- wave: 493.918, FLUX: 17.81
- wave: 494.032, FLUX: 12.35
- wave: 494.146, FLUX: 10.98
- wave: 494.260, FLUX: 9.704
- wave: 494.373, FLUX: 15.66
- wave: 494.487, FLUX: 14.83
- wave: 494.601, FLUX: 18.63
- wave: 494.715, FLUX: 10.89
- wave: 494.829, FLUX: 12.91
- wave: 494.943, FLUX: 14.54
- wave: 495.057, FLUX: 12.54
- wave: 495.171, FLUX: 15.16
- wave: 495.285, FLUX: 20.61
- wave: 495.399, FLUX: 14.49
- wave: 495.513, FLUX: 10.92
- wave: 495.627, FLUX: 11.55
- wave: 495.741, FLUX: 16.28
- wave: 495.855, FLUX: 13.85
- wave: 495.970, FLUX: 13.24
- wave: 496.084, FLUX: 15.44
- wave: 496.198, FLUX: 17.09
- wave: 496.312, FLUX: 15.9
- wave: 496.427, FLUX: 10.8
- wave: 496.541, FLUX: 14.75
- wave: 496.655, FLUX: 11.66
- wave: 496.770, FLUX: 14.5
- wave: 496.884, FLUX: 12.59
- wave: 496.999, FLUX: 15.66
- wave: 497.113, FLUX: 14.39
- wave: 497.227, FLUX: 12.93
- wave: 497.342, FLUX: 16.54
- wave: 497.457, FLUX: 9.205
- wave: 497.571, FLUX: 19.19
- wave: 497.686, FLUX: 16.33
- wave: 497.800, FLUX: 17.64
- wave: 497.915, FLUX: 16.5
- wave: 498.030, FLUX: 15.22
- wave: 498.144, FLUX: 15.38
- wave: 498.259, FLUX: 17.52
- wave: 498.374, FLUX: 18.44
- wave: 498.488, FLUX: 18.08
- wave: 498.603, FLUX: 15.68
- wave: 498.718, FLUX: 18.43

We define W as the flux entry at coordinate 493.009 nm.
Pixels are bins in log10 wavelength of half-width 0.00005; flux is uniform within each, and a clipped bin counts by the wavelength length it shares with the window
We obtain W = 13.69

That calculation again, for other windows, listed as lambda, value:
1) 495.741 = 16.28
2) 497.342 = 16.54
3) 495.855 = 13.85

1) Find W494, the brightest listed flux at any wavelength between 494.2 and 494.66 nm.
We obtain 18.63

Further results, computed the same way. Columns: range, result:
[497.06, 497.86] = 19.19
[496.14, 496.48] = 17.09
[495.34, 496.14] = 16.28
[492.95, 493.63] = 15.73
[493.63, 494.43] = 17.81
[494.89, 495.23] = 15.16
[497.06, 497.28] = 14.39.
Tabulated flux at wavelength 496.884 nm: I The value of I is 12.59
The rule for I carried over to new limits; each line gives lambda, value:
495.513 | 10.92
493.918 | 17.81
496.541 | 14.75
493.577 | 15.73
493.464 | 11.72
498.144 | 15.38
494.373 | 15.66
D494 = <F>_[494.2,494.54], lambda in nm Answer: 13.4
